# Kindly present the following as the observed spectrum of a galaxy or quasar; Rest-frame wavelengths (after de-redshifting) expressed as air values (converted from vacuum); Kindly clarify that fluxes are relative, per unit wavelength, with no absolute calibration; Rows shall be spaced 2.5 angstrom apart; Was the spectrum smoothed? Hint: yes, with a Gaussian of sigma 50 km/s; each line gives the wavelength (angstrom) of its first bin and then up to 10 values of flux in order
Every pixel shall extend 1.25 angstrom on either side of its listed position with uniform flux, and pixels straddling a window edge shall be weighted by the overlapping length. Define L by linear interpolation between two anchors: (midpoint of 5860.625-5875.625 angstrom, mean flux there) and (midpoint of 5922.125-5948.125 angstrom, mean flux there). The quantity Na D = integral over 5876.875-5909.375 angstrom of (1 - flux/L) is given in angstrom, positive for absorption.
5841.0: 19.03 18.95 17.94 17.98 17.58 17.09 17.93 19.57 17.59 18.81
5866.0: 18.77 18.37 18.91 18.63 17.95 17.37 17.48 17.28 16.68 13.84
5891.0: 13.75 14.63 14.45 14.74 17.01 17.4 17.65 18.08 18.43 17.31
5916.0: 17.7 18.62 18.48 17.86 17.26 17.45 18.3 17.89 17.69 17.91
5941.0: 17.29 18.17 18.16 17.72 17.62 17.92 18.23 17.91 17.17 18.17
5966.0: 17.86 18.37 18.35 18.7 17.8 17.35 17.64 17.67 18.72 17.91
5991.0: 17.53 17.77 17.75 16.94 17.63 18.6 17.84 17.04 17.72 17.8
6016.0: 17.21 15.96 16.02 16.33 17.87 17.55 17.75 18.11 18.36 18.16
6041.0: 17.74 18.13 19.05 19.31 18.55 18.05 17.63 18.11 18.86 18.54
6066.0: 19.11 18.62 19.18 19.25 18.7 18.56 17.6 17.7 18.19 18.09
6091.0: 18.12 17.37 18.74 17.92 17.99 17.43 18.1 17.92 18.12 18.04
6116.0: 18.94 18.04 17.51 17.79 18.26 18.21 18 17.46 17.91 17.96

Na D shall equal 3.7 angstrom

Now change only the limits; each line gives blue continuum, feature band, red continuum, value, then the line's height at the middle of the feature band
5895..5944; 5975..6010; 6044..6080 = 0.7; 18.1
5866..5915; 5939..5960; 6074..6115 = -0.8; 17.2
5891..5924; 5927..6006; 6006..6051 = -2.6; 17.3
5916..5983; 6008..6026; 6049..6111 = 1.2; 18.1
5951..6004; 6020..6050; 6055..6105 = 0.4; 18.1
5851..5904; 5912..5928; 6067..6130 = -0.5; 17.3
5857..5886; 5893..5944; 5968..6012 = 1.9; 18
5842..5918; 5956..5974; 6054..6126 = -0.4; 17.7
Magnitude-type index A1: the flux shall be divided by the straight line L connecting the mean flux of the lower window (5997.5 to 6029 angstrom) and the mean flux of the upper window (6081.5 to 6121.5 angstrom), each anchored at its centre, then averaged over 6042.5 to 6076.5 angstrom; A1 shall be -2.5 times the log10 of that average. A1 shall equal -0.06 mag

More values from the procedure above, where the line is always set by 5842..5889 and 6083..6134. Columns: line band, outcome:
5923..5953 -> 0.01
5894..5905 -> 0.13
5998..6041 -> 0.03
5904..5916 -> 0.01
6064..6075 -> -0.06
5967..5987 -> -0.01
